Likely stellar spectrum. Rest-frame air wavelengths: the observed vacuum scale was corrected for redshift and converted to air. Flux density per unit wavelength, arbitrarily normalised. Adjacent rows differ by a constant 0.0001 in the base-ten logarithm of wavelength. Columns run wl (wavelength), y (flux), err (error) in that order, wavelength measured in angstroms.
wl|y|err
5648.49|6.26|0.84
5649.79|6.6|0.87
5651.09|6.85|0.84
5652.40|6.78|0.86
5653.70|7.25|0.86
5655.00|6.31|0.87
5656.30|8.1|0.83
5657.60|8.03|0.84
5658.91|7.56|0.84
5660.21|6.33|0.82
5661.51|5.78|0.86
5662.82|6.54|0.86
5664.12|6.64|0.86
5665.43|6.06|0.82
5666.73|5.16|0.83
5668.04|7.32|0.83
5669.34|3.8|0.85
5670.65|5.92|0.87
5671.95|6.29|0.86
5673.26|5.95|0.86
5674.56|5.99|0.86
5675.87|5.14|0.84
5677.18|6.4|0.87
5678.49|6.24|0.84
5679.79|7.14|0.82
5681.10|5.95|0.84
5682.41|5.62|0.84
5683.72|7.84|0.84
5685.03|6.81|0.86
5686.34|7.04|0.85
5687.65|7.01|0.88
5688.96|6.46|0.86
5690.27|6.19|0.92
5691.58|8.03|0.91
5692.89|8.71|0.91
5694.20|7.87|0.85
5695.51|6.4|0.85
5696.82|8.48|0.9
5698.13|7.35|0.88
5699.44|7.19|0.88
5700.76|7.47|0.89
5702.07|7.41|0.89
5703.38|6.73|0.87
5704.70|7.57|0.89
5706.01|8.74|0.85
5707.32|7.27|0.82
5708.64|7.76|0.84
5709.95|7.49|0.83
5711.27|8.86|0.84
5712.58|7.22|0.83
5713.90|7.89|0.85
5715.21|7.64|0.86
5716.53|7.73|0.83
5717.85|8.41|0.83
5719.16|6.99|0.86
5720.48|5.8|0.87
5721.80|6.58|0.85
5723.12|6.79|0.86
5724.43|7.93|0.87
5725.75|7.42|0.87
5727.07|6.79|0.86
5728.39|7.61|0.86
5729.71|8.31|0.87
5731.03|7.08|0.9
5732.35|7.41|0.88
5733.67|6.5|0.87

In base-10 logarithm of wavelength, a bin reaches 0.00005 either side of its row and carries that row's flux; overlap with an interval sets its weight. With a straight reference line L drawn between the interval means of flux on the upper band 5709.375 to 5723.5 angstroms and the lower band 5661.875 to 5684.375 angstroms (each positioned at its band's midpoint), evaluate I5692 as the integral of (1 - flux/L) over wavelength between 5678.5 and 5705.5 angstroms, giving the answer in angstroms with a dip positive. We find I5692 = -1.9 angstroms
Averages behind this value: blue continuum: 6.11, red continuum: 7.41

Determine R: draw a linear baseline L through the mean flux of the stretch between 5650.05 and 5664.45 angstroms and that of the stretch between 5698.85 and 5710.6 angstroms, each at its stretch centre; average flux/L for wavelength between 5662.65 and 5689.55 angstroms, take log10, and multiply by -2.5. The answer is 0.15 mag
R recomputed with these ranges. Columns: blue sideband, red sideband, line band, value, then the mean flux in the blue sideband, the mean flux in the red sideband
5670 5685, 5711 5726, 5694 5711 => -0.09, 6.25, 7.4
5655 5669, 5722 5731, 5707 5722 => -0.03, 6.67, 7.4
